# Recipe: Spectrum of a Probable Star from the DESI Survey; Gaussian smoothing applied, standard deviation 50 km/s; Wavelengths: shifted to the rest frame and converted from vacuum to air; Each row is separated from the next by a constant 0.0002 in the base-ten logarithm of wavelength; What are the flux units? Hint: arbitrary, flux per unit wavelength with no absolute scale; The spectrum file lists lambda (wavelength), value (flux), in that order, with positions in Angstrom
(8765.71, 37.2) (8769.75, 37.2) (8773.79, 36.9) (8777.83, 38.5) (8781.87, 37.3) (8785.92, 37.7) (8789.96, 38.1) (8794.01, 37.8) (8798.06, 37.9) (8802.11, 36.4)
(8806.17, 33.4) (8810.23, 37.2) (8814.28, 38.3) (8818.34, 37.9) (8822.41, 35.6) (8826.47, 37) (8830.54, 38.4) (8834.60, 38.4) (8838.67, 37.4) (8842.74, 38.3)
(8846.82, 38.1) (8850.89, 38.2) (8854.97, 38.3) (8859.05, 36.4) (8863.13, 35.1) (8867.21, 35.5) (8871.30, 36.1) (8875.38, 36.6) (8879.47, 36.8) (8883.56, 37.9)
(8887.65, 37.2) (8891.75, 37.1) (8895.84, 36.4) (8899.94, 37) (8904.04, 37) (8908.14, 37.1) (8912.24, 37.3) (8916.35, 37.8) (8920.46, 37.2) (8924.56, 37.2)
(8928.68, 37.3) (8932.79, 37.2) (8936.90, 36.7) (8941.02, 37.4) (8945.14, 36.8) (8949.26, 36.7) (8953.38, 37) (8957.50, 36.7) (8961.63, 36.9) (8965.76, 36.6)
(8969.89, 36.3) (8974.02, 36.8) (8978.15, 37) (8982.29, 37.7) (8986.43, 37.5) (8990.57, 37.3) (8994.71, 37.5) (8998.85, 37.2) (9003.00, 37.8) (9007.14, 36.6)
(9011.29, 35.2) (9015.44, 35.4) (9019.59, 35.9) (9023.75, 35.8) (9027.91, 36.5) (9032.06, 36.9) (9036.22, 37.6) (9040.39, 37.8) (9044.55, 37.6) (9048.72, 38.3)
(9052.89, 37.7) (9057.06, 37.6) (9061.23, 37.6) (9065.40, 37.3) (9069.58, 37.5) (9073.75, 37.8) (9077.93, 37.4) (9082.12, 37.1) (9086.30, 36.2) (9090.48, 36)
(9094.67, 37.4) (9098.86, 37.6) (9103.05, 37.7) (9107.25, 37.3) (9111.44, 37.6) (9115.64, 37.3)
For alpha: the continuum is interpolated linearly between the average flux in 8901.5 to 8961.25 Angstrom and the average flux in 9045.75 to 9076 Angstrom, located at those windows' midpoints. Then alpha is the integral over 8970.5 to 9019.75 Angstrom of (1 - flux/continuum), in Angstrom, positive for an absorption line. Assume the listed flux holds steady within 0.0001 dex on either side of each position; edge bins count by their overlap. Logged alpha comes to 0.7 Angstrom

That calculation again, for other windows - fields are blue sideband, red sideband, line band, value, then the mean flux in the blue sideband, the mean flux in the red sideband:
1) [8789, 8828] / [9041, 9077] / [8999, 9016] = 0.5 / 36.9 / 37.7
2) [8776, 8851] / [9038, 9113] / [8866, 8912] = 0.7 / 37.4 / 37.4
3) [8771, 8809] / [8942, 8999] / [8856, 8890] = 0.5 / 37.1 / 37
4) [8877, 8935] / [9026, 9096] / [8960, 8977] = 0.3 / 37.2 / 37.3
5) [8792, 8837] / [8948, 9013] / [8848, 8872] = 0.3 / 37.1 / 36.9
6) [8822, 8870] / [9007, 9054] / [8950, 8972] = 0.1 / 37.3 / 36.8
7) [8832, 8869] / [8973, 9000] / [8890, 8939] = 0.3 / 37.3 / 37.3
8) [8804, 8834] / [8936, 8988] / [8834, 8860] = -0.7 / 36.9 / 36.9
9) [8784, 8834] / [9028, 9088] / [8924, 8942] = 0.1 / 37.2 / 37.4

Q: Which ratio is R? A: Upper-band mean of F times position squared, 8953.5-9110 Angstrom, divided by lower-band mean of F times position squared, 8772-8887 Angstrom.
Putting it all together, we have 1.0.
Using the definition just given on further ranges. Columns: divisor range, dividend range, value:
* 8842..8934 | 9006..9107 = 1.04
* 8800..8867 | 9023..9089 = 1.06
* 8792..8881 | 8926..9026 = 1.02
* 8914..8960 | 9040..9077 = 1.04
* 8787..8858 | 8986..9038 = 1.02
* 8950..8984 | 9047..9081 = 1.04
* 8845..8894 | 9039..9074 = 1.06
